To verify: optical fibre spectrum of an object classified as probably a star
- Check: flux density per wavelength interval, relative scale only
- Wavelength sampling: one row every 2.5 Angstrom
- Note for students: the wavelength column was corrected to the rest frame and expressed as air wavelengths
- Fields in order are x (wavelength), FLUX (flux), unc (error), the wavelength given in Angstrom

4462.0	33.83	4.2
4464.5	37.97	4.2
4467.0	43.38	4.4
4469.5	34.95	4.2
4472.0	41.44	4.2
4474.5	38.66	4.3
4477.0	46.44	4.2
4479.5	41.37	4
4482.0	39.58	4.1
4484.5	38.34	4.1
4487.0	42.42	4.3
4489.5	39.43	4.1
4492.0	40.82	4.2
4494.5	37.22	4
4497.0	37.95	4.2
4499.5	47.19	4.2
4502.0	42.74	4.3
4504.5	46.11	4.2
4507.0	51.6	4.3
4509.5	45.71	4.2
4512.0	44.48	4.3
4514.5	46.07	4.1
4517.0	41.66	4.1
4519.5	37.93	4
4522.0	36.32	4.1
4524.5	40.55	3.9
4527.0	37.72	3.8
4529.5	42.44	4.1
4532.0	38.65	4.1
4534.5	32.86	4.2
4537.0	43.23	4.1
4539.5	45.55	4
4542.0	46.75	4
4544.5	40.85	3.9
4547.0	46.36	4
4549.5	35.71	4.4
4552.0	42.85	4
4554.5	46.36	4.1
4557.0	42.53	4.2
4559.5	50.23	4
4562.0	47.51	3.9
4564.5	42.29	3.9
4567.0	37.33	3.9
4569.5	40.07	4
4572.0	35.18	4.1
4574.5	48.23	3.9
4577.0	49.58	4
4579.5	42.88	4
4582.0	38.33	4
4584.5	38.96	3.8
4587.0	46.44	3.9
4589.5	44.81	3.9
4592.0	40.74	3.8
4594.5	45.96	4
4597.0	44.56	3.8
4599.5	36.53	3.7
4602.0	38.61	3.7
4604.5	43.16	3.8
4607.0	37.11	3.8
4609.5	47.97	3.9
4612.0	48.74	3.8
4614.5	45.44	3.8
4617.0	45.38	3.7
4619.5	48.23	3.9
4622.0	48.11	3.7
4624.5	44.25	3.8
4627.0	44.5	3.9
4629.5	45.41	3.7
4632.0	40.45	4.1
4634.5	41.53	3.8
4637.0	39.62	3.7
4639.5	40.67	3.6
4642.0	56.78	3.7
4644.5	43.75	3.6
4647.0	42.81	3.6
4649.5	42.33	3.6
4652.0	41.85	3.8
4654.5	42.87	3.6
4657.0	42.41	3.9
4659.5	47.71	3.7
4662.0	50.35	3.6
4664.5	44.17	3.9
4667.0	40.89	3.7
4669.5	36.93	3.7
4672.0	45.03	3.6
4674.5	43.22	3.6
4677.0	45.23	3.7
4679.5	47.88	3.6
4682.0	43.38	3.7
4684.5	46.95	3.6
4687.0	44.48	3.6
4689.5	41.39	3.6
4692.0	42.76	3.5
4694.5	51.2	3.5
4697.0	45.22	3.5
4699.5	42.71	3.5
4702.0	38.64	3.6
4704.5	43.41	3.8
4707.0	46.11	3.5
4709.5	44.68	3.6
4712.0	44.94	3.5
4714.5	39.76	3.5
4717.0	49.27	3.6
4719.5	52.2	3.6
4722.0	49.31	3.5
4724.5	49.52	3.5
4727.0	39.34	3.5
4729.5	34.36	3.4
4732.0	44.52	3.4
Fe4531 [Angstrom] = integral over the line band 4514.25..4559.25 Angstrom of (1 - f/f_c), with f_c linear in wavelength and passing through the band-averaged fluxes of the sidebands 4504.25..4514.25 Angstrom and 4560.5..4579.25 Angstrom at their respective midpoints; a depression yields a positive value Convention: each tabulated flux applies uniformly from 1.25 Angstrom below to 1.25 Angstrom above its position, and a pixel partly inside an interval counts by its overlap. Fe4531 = 3.7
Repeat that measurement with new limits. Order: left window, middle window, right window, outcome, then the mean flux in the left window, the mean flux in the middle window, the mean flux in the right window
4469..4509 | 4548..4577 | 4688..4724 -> 0.1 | 41.8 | 42.9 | 45.2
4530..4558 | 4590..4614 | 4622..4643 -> 0.4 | 42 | 42.8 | 44.2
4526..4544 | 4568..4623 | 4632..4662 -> -0.9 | 41.1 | 43.4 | 44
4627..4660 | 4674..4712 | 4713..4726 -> 1.5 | 43.6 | 44.5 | 47.8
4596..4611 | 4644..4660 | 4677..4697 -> 0.2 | 41.4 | 43.2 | 45.4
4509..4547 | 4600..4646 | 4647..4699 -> -1.1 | 41.5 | 44.3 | 44.3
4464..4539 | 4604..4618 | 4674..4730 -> -0.5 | 41.3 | 44.7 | 44.8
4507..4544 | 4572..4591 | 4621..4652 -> -0.3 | 41.8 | 43.5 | 44.1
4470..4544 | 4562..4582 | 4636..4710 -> 0.2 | 41.7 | 42.3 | 44.2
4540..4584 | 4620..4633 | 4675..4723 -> -0.2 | 43.1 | 44.8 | 45.2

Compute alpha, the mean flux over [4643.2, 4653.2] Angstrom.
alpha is 42.8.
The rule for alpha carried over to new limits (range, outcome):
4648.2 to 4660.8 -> 43.5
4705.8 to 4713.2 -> 45.2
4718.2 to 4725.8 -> 50.3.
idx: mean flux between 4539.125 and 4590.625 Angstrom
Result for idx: 43.2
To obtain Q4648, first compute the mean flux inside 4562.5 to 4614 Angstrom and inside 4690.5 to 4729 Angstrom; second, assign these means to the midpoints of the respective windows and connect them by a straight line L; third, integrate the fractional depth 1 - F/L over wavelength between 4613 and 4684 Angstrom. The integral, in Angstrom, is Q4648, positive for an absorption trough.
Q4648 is -1.0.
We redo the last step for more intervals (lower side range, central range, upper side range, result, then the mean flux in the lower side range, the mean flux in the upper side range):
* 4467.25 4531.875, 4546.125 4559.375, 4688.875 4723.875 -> -0.2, 41.5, 45.3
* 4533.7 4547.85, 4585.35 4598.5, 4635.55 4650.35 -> -0.2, 42.8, 44.3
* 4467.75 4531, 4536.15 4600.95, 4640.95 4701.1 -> -0.4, 41.6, 44.6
